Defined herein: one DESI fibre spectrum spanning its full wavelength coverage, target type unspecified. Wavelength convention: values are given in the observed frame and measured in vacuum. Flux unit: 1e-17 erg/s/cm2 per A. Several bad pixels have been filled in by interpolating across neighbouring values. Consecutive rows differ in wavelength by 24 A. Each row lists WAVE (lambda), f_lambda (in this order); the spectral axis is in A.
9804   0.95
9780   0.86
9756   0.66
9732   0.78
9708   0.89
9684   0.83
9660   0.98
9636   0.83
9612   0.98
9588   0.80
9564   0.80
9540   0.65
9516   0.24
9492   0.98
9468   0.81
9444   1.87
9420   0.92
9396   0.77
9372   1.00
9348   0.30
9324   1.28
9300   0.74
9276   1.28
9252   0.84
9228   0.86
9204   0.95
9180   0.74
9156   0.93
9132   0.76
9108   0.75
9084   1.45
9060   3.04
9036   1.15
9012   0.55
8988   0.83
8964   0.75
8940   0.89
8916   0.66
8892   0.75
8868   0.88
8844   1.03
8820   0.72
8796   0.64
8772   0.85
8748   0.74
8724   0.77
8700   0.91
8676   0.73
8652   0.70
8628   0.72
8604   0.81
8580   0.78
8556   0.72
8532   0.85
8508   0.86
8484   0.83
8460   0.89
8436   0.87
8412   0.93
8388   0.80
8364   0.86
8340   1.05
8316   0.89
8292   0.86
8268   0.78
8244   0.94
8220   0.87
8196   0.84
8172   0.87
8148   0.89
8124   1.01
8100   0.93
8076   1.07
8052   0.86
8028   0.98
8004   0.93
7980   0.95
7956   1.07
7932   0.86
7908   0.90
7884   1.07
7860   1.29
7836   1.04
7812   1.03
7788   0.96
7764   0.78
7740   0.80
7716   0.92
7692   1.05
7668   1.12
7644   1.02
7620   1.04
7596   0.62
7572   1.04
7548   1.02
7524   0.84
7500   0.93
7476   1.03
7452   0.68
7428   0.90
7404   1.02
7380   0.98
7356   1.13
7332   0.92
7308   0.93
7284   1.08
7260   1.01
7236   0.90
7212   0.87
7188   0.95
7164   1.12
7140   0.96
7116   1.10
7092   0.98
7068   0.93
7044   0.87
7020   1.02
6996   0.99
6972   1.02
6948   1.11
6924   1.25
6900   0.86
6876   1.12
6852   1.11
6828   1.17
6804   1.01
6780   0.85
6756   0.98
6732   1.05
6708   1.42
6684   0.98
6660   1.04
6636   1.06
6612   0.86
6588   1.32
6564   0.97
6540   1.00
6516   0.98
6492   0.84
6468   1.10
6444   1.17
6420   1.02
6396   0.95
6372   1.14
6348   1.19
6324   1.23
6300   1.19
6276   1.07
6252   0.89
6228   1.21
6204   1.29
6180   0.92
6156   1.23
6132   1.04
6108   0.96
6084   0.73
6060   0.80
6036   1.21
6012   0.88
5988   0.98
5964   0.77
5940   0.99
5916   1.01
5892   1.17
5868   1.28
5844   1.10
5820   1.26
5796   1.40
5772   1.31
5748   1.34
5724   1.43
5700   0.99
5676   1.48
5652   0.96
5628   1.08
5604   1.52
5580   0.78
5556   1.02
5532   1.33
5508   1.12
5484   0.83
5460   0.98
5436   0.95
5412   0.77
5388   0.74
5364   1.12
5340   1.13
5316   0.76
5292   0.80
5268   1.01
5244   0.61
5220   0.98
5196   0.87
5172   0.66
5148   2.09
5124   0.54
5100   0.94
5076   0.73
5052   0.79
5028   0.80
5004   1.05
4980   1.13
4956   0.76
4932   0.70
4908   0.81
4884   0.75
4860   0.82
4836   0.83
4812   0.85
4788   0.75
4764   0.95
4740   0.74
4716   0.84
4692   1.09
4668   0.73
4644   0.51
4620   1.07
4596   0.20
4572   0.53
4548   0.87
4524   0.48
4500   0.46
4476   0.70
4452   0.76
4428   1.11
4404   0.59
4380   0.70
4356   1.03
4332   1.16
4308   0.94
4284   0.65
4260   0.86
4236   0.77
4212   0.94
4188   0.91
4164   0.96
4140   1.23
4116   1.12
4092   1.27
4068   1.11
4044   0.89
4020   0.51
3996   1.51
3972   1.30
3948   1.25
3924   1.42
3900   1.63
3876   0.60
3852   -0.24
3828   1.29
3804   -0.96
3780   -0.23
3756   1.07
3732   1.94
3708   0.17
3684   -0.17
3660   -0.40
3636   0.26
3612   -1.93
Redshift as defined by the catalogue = 0.38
